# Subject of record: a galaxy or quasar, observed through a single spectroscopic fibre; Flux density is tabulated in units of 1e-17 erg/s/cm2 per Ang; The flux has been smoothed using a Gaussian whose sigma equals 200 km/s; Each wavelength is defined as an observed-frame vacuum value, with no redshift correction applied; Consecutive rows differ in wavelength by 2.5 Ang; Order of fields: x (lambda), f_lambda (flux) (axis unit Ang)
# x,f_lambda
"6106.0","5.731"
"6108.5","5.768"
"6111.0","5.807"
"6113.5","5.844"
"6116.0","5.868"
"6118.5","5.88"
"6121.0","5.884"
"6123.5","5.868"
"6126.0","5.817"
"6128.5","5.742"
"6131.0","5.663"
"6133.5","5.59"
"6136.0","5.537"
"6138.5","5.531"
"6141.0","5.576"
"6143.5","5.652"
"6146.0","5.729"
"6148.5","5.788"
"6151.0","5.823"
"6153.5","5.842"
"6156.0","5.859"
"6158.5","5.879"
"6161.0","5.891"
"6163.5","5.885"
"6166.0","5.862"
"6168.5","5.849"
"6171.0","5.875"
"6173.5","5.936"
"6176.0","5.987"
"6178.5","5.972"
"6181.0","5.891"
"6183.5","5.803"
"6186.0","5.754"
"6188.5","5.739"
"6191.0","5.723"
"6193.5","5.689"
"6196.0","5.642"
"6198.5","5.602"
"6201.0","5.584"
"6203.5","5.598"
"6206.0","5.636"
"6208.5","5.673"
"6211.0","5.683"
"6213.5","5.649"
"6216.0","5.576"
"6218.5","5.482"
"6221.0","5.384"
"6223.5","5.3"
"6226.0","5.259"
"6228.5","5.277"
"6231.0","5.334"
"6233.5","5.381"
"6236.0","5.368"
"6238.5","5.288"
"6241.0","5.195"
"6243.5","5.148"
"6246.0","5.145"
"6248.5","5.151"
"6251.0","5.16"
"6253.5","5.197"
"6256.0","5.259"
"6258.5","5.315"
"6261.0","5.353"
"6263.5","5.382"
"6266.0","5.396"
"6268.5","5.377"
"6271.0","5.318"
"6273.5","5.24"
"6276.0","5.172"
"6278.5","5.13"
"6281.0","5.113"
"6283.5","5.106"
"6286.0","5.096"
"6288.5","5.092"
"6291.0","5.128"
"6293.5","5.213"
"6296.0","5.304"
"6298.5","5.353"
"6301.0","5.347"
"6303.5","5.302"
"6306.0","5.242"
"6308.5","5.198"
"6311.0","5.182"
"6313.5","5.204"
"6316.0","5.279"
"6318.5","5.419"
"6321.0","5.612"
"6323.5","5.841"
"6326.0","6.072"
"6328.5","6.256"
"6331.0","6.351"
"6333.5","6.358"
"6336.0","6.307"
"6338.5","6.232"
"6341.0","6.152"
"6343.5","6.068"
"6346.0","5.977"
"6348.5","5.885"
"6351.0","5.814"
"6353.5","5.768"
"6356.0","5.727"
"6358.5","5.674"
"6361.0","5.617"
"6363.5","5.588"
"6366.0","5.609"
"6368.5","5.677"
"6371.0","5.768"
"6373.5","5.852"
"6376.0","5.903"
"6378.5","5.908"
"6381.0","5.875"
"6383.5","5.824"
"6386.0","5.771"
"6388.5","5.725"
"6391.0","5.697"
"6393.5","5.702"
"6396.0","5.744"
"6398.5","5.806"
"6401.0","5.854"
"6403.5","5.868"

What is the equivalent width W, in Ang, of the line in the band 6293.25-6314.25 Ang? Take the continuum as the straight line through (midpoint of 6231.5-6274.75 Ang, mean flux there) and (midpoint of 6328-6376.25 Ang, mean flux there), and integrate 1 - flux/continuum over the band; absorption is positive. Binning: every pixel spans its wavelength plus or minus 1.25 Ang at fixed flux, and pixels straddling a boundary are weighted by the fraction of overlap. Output 1.28 Ang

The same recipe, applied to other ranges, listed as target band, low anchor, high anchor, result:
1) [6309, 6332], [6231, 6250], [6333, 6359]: 0.6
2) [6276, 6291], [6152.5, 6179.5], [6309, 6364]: 1.9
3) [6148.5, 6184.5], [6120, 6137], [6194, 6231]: -1.6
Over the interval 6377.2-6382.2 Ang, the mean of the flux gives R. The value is 5.89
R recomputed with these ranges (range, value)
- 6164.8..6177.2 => 5.9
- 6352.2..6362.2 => 5.7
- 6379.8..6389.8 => 5.8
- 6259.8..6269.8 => 5.38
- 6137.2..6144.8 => 5.59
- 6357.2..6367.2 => 5.62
